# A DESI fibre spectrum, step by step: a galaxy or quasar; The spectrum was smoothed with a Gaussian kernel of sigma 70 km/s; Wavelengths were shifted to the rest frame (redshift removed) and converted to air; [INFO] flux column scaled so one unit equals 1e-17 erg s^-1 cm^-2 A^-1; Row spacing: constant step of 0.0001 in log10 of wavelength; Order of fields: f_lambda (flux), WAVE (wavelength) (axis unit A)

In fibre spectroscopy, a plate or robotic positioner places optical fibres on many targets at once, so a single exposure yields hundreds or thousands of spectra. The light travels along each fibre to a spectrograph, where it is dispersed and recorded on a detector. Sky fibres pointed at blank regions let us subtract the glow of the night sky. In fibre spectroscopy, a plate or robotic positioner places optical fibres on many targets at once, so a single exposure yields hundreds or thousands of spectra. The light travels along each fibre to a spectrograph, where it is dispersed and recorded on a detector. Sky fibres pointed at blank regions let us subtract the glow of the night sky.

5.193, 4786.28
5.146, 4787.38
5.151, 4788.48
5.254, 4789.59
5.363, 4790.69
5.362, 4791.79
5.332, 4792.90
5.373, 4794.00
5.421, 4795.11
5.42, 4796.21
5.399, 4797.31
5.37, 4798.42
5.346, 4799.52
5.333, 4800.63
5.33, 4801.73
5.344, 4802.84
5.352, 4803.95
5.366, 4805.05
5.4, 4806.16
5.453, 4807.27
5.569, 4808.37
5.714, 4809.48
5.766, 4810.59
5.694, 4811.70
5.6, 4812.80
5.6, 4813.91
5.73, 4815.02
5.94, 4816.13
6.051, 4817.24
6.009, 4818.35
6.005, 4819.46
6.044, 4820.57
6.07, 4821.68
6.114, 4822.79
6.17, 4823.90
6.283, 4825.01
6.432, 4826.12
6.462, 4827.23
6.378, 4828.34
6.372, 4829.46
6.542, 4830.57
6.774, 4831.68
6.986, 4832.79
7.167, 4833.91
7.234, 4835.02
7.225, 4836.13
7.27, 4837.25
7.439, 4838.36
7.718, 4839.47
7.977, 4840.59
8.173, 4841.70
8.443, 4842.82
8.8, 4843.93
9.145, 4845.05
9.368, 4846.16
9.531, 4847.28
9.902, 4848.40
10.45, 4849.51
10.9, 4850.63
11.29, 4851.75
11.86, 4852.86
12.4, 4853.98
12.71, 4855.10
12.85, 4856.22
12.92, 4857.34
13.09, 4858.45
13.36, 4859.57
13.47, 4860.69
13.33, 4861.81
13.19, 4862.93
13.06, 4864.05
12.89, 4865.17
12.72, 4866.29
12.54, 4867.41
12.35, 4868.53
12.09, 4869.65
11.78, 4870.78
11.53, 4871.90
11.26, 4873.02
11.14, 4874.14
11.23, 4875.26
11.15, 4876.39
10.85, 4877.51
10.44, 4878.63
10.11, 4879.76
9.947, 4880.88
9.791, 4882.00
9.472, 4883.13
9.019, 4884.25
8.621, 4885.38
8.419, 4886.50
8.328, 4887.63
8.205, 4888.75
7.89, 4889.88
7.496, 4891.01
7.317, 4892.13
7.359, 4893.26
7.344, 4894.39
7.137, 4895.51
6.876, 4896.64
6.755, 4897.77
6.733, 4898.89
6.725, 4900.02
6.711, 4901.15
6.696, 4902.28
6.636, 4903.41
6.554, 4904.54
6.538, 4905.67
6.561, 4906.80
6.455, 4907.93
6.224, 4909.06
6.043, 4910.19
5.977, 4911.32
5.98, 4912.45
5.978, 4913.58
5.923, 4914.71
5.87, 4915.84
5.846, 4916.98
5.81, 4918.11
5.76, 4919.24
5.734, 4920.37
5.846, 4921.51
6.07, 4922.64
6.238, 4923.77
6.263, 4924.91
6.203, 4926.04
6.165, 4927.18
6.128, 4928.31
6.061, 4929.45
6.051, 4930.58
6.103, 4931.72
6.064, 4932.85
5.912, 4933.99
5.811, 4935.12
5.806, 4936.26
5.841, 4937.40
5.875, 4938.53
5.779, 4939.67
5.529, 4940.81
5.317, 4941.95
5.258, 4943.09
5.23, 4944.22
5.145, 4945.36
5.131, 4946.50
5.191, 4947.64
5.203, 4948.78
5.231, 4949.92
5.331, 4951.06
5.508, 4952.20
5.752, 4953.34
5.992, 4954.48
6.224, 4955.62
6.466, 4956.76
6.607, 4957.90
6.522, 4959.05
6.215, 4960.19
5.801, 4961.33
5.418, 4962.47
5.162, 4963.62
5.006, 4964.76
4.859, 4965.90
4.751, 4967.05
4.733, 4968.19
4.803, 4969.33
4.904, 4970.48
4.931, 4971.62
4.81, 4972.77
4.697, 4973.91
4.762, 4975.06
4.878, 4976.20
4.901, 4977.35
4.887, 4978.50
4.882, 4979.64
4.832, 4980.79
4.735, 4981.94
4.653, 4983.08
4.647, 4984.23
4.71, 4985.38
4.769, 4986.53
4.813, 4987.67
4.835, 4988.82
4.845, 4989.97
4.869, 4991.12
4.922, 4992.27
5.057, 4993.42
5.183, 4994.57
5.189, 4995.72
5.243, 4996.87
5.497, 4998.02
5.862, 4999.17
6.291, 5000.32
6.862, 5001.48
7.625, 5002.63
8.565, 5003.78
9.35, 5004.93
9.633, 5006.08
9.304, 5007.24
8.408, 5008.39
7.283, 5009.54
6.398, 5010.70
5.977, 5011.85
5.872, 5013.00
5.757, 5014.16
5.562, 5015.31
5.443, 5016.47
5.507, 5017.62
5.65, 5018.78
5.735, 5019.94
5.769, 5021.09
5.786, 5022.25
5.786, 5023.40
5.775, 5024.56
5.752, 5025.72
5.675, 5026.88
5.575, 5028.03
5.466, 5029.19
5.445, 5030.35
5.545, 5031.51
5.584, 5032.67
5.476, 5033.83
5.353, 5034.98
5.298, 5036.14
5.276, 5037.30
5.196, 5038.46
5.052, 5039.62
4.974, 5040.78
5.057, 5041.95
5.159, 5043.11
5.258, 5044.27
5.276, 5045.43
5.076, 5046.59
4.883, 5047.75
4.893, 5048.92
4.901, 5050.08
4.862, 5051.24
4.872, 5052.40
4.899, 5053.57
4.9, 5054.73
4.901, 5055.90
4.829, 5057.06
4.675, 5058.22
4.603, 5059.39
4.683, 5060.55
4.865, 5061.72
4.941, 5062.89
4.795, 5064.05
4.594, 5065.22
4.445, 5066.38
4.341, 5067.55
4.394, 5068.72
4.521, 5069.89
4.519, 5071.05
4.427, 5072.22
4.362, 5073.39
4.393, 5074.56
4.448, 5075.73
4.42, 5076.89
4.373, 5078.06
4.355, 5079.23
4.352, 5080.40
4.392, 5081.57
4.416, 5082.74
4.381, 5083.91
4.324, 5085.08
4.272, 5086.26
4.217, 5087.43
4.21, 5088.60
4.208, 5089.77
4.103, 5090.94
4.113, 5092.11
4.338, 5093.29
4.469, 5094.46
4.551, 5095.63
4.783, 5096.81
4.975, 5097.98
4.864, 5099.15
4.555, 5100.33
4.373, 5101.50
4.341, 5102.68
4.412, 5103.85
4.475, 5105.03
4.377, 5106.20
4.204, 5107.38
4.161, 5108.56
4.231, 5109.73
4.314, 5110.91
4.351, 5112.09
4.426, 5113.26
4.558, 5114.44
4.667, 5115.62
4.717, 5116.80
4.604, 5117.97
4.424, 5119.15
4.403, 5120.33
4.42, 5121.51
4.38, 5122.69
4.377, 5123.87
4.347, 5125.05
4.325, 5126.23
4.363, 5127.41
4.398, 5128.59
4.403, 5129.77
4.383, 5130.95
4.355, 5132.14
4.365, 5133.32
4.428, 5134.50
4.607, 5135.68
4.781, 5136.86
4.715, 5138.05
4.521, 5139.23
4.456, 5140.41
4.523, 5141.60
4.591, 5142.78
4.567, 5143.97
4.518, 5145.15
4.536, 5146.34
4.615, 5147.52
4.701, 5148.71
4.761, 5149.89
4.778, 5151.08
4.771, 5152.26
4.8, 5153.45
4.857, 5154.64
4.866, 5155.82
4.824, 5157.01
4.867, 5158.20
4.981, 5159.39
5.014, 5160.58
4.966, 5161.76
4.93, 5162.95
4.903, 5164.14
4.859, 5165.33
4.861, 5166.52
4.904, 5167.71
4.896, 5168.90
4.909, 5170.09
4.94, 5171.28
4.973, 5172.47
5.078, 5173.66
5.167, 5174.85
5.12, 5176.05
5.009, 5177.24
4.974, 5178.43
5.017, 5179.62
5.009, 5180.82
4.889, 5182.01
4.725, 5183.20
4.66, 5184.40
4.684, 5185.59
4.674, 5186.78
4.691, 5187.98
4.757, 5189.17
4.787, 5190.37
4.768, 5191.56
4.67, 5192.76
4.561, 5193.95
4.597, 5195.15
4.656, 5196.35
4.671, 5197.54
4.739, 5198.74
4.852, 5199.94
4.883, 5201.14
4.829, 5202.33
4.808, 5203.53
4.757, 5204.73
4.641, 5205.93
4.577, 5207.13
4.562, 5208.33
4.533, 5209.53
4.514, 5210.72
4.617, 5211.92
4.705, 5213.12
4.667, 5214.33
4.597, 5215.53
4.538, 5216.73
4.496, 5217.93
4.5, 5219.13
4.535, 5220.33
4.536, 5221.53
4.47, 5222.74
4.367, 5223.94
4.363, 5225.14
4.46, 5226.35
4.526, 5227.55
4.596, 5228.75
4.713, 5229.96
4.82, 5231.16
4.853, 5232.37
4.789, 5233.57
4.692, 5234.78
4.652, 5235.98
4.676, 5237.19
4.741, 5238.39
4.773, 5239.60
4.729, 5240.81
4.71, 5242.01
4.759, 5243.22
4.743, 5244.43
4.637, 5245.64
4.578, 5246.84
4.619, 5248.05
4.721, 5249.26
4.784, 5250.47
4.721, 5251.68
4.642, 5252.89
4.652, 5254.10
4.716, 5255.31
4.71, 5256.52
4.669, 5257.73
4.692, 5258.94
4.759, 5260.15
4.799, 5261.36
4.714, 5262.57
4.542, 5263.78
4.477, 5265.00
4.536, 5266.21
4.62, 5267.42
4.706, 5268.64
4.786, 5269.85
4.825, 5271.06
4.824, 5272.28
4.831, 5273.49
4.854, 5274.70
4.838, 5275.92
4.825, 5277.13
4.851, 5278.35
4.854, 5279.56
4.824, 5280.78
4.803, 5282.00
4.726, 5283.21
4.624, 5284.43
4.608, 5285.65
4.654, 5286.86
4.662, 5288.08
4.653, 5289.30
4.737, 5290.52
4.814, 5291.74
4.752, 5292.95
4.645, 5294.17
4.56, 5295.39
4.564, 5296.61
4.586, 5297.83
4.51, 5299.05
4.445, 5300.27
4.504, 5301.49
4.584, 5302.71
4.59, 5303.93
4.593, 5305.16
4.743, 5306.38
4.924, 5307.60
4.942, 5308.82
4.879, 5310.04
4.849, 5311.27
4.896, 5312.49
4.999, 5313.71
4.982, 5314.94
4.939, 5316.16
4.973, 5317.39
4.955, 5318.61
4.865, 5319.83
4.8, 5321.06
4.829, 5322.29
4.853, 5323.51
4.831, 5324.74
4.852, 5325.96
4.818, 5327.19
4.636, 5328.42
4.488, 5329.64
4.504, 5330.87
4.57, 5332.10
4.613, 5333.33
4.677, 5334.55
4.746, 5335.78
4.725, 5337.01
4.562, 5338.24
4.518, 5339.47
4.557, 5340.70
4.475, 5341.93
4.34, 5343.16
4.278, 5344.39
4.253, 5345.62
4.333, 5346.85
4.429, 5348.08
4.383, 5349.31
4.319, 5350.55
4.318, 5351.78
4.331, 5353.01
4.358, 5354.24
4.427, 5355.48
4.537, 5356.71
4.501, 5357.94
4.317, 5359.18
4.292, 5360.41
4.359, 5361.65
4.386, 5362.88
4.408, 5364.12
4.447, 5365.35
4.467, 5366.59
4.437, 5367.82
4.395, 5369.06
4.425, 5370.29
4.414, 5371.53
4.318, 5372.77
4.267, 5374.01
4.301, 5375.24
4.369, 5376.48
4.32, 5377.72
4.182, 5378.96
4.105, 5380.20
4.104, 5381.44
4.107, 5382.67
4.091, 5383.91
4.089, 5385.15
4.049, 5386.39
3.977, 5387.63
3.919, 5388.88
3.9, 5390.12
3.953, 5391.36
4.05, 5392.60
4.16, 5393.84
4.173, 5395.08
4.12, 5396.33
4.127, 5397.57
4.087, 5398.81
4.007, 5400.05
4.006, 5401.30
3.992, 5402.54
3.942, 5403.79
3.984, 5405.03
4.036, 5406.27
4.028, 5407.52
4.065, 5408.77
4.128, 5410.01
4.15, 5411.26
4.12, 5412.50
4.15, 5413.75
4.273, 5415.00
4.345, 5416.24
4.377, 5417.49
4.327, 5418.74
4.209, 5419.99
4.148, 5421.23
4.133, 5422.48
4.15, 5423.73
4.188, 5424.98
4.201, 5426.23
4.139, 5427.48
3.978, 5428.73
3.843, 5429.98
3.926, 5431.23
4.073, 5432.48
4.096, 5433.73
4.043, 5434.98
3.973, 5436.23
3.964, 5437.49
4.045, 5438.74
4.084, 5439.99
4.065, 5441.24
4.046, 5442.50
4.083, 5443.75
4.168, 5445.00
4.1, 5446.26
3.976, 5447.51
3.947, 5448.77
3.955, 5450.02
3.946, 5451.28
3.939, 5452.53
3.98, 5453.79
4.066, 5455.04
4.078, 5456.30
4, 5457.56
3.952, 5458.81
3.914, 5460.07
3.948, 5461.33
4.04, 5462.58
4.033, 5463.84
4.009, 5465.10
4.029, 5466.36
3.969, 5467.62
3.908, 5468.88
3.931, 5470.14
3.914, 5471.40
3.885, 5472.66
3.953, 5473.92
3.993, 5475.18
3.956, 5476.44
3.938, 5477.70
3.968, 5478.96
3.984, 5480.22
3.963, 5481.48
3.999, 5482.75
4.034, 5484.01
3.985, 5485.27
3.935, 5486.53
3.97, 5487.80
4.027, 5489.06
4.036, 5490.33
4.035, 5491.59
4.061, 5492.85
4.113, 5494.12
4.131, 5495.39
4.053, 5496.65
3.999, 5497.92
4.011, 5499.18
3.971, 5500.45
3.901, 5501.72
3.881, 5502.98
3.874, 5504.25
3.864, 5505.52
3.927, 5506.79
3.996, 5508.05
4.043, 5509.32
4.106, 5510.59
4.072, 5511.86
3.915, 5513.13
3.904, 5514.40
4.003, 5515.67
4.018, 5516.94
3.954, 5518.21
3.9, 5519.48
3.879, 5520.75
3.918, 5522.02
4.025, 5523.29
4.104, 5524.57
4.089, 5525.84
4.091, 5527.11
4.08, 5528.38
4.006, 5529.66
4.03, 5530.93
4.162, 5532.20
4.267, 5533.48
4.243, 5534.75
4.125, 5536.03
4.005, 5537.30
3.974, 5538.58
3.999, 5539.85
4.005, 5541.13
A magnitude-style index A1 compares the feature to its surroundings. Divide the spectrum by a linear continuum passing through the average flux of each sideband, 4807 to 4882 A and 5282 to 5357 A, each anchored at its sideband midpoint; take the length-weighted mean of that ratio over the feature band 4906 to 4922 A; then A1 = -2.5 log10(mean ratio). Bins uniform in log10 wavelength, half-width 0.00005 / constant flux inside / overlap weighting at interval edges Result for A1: 0.37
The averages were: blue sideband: 9.11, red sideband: 4.64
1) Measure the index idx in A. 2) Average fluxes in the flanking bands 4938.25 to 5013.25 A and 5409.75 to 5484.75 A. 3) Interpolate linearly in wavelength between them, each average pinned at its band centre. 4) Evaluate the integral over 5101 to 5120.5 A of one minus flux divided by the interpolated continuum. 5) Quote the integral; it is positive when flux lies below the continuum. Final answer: 2.95 A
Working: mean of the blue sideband 5.67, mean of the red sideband 4.04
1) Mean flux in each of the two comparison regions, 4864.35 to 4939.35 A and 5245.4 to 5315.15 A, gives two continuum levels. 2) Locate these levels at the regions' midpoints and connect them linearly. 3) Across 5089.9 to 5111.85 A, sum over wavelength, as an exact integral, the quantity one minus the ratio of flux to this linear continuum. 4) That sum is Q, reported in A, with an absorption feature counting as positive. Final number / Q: 6.2 A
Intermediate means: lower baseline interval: 7.78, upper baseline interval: 4.71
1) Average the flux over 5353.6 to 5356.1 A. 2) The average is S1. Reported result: 4.39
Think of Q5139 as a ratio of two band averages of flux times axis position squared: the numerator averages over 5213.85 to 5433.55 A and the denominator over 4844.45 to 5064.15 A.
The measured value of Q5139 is 0.8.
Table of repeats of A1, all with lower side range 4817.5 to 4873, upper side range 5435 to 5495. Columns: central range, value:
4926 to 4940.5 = 0.411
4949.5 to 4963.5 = 0.397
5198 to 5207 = 0.306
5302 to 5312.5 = 0.134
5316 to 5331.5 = 0.100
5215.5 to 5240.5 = 0.305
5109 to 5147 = 0.484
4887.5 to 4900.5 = 0.232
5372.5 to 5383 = 0.130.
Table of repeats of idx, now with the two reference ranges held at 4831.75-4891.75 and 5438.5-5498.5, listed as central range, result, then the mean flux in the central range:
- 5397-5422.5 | 2.7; 4.13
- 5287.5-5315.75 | 5.0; 4.72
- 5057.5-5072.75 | 6.7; 4.6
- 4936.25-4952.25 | 6.8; 5.41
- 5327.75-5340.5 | 1.9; 4.6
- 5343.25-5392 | 7.4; 4.28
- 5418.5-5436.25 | 1.3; 4.1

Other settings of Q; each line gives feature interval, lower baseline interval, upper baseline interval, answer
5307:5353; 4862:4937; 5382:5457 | 0.8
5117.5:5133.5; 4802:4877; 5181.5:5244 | 3.5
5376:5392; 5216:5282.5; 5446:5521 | 0.7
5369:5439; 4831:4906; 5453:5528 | 9.4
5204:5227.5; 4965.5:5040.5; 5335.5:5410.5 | 1.4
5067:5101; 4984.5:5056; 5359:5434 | 6.5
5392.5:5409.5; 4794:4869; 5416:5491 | 1.2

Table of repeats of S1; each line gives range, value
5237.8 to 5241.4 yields 4.74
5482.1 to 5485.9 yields 4.01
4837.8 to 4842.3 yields 7.84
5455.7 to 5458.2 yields 4.04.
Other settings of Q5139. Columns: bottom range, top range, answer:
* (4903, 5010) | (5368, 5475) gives 0.84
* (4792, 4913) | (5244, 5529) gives 0.65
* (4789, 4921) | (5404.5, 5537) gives 0.64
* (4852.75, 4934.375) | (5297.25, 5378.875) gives 0.63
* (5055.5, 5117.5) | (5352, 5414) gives 1.05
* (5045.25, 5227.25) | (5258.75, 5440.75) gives 1.04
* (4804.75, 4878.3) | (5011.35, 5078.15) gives 0.62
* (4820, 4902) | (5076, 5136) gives 0.52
